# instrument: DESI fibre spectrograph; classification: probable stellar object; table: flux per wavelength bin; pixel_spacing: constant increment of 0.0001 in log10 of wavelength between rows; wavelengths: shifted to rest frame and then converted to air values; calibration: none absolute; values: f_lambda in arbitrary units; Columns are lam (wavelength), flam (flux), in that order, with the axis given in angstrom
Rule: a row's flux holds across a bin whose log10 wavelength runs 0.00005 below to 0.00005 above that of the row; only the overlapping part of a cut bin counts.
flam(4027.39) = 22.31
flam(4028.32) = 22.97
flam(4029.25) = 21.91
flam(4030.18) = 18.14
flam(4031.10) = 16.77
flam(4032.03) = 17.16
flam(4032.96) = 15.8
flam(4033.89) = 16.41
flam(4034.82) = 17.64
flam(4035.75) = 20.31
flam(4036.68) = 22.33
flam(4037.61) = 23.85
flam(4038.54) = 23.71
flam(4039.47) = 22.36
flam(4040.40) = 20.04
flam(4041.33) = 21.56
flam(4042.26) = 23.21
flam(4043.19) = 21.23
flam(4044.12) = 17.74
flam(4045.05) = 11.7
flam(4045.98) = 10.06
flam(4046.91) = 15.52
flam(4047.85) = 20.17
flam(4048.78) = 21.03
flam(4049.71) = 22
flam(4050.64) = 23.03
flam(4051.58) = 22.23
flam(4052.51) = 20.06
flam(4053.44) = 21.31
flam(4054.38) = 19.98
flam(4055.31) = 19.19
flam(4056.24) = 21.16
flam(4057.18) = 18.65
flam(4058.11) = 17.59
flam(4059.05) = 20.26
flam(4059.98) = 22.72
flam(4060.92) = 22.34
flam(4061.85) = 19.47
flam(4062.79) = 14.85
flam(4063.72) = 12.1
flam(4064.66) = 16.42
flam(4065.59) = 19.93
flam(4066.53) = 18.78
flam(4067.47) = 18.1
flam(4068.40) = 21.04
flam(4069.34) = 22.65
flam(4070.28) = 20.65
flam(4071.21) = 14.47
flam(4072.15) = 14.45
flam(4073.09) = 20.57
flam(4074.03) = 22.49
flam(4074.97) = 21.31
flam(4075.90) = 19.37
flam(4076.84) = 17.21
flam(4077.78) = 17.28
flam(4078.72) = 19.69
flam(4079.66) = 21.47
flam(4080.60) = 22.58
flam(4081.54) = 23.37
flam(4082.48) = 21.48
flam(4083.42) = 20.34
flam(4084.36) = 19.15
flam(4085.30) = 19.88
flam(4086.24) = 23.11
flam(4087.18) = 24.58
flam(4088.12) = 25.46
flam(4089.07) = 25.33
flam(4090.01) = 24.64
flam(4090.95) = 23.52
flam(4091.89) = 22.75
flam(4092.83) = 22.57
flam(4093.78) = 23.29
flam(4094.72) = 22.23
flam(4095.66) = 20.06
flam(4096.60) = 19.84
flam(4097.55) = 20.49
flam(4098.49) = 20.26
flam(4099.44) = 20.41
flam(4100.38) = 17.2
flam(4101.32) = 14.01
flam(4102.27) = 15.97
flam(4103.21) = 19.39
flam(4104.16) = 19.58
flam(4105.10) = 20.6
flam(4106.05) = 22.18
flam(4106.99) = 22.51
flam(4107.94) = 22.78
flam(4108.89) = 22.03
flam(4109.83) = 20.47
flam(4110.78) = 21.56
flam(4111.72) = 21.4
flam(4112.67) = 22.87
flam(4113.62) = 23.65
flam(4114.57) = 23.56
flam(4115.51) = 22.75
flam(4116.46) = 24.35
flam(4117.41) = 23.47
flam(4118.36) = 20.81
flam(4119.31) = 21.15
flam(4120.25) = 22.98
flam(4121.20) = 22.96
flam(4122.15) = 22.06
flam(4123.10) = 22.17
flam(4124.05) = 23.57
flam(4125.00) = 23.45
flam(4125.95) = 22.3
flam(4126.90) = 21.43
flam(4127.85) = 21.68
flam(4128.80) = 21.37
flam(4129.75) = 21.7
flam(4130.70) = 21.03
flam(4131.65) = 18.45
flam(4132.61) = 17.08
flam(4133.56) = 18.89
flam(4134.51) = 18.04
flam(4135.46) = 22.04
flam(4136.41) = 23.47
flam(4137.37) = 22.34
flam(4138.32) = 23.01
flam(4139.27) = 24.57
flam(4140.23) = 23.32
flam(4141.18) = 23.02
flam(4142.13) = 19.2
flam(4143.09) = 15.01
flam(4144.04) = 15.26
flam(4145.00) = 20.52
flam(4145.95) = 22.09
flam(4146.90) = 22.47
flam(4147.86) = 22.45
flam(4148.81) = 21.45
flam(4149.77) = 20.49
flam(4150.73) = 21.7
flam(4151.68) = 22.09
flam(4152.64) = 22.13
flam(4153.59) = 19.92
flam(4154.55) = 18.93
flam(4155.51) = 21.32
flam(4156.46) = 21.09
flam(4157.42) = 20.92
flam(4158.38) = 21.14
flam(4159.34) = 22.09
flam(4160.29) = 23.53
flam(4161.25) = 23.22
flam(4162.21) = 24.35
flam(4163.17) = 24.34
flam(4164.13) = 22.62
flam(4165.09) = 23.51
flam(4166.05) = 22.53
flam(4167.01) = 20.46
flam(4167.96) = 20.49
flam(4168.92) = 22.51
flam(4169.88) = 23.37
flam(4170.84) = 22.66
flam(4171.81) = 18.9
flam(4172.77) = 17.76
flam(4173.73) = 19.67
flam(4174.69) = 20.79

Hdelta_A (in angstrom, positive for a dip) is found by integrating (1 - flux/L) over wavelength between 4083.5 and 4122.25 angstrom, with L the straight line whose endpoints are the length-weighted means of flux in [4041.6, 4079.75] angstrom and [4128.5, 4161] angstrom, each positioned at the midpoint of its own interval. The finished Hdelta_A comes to -3.11 angstrom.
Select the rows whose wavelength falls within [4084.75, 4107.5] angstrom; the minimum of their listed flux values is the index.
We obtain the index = 14.01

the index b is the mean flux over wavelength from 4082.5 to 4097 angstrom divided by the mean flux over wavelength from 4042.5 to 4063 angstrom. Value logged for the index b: 1.16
